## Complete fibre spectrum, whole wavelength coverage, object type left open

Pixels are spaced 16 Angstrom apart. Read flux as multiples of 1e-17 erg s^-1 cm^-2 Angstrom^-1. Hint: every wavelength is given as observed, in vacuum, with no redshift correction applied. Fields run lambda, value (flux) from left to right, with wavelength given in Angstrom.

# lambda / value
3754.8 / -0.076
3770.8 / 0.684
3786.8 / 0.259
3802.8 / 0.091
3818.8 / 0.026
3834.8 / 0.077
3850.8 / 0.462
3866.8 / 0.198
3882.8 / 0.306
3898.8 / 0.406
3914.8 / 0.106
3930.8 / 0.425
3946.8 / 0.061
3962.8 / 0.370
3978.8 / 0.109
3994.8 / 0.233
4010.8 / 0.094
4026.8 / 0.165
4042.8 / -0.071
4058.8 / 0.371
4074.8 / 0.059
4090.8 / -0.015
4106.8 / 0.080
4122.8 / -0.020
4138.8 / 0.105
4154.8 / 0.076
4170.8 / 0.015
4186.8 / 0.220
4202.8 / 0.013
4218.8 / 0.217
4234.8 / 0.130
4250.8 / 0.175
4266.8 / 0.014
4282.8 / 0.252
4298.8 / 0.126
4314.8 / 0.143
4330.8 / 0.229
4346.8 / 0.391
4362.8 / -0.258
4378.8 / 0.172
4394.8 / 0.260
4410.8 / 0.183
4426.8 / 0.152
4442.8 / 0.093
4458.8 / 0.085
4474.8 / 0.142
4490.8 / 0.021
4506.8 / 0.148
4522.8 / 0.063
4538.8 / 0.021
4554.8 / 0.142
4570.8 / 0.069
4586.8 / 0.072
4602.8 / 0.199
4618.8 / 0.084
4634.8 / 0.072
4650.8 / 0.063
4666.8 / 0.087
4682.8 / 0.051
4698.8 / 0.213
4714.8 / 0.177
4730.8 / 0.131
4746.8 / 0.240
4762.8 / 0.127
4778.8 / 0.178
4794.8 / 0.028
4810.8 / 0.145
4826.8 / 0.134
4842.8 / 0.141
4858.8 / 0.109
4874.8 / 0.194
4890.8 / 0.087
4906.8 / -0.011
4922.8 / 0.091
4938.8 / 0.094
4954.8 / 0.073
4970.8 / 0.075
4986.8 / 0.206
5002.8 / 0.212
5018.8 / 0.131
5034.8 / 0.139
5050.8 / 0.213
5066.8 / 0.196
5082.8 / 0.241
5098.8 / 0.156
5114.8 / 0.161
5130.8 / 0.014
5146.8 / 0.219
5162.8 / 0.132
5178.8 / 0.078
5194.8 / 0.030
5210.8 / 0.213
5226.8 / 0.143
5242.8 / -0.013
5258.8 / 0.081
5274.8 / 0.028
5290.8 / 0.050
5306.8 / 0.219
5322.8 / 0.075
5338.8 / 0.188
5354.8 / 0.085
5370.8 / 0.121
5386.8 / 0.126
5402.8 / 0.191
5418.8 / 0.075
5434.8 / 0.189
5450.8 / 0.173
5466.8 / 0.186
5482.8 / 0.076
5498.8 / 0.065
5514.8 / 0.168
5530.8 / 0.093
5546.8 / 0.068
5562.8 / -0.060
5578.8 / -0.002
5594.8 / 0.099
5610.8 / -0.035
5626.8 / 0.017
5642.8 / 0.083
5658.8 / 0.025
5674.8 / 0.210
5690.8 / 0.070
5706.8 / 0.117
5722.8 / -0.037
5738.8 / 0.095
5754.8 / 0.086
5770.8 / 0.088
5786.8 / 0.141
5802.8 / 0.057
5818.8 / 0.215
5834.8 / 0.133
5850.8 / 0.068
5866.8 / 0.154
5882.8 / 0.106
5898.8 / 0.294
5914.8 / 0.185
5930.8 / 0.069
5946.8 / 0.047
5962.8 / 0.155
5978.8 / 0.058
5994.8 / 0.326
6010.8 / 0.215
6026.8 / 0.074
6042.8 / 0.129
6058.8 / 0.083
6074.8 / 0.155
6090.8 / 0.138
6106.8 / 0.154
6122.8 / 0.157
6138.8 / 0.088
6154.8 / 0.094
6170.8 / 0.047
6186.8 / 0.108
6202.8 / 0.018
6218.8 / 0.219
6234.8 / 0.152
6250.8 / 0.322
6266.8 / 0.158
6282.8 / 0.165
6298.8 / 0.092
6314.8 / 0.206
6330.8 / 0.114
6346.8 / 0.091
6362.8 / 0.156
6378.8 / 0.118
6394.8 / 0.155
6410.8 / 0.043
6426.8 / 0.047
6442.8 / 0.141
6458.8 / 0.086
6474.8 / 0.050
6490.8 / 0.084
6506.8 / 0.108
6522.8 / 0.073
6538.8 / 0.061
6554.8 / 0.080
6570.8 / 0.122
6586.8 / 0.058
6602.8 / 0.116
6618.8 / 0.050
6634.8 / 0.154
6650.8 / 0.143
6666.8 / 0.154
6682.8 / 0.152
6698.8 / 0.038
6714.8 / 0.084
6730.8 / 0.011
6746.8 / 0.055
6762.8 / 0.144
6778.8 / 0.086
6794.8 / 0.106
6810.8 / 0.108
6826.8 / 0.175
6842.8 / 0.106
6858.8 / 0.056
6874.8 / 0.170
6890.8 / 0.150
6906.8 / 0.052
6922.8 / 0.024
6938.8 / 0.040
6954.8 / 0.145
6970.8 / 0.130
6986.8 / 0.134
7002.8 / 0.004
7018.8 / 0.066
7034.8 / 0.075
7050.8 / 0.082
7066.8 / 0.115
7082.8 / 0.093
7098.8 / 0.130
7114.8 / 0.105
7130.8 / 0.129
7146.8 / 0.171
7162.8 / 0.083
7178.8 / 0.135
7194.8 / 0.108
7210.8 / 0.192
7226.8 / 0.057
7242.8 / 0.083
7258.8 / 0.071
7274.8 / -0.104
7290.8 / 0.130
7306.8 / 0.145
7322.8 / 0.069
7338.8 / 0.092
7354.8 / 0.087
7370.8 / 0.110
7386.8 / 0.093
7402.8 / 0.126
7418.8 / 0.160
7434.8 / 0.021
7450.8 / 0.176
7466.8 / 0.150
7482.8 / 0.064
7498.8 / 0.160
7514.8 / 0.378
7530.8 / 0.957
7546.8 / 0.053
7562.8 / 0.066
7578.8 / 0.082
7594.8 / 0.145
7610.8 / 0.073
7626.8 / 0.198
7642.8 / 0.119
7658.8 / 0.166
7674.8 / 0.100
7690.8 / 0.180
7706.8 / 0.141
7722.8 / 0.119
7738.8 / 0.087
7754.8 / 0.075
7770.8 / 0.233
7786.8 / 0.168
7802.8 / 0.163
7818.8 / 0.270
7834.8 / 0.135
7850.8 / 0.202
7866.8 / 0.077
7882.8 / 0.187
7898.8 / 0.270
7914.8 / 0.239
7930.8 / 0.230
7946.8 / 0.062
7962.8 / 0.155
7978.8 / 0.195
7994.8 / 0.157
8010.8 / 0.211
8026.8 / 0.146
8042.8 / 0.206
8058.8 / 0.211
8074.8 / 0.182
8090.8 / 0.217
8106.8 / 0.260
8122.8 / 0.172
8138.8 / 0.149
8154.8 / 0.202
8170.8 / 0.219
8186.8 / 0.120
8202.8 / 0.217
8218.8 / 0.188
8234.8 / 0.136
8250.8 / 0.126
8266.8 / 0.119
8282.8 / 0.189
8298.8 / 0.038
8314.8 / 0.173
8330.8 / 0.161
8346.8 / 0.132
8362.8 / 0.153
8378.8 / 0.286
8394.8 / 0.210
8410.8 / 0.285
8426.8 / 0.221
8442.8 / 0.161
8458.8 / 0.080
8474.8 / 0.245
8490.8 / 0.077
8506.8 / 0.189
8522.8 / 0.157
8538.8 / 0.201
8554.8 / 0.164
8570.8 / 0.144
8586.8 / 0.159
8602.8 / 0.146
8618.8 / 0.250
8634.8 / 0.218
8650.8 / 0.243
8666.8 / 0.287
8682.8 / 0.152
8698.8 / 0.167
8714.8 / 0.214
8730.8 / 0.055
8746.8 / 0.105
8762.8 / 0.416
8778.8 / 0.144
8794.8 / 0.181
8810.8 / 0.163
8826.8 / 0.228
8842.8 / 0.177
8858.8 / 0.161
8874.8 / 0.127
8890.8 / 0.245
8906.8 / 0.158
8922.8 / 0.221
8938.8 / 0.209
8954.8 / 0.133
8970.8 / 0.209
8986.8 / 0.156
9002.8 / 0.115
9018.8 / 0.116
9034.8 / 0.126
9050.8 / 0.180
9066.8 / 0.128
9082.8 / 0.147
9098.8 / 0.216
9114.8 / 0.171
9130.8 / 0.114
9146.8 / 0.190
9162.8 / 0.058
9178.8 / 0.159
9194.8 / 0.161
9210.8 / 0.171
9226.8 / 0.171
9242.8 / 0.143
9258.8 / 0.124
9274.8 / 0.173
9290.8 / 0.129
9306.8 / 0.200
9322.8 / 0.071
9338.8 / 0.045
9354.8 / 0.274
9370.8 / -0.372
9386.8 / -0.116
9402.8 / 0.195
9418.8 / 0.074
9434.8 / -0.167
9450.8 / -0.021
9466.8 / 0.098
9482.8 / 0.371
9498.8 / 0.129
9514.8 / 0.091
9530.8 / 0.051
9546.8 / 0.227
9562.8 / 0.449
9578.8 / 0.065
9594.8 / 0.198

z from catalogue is 1.02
